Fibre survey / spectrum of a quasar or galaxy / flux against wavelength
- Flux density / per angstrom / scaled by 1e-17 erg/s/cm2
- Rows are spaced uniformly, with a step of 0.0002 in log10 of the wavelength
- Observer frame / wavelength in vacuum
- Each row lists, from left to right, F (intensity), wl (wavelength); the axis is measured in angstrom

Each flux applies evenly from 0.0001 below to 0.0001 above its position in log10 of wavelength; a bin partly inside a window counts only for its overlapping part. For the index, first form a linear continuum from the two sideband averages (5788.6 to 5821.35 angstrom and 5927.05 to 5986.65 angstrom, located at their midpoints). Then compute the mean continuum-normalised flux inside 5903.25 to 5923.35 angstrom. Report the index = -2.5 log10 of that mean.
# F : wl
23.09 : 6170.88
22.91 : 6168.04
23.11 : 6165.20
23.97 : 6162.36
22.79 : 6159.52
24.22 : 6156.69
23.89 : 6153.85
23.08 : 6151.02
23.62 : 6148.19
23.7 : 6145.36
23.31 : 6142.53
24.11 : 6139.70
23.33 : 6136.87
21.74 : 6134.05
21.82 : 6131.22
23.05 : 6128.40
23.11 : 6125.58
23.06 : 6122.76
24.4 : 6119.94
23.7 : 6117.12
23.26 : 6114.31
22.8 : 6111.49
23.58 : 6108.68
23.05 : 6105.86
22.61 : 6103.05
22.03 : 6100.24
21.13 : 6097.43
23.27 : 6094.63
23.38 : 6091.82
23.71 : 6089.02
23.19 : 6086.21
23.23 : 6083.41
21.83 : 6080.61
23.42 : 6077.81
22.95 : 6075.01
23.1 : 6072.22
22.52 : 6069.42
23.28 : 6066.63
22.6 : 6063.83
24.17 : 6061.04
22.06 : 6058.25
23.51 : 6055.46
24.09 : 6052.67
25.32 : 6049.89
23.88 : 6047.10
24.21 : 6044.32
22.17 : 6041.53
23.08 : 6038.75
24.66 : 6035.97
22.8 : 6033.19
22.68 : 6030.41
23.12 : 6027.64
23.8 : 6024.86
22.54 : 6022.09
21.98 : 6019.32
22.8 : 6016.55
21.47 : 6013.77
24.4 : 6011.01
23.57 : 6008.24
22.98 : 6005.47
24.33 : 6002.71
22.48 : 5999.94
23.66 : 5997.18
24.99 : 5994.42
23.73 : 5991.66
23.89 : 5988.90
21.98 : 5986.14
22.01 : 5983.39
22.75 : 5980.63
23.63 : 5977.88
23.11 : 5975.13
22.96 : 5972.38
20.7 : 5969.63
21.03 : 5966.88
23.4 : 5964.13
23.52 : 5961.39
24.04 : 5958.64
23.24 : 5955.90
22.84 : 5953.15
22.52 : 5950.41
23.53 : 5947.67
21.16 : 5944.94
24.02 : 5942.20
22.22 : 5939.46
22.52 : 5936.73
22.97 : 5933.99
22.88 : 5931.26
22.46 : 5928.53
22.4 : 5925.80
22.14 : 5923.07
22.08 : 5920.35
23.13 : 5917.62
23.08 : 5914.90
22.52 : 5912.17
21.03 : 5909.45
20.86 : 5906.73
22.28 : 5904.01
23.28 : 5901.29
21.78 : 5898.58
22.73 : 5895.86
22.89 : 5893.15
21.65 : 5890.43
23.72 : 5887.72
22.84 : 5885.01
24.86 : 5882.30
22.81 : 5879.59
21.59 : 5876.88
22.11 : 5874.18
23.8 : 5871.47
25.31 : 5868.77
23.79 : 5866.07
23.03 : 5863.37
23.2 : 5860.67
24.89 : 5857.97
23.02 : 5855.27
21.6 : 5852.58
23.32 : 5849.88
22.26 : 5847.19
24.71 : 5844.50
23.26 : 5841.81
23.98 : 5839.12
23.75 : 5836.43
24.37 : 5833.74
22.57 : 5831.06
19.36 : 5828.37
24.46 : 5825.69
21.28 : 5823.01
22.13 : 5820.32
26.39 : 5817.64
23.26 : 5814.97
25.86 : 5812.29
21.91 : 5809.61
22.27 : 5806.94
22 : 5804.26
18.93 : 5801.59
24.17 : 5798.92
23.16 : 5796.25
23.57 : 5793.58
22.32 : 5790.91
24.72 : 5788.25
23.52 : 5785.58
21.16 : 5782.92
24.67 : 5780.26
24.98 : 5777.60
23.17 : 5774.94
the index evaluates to 0.03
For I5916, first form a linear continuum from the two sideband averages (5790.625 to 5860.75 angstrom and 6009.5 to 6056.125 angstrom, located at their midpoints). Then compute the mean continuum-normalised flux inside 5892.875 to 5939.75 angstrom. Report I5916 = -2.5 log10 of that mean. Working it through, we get 0.04 mag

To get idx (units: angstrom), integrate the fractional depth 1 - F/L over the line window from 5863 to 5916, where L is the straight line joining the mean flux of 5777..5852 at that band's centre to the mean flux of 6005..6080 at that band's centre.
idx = 0.8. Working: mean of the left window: 23.1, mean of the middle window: 22.8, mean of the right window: 23.2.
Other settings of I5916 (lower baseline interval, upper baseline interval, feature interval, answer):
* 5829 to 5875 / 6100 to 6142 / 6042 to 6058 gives -0.04 mag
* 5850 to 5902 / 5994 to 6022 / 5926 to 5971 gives 0.02 mag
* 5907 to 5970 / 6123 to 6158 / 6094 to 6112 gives 0.02 mag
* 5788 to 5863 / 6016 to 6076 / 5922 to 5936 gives 0.03 mag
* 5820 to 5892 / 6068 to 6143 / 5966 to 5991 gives 0.03 mag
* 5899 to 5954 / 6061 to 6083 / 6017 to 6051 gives -0.02 mag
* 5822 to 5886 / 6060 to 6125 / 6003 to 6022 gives 0.01 mag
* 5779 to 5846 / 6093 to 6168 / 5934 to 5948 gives 0.02 mag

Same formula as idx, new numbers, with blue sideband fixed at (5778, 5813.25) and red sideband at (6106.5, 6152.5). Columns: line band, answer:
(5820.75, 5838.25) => 0.3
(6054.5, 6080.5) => 0.2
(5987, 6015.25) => -0.5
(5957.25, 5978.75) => 0.3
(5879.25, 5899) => 0.1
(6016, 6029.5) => 0.2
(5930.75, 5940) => 0.2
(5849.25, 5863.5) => -0.1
